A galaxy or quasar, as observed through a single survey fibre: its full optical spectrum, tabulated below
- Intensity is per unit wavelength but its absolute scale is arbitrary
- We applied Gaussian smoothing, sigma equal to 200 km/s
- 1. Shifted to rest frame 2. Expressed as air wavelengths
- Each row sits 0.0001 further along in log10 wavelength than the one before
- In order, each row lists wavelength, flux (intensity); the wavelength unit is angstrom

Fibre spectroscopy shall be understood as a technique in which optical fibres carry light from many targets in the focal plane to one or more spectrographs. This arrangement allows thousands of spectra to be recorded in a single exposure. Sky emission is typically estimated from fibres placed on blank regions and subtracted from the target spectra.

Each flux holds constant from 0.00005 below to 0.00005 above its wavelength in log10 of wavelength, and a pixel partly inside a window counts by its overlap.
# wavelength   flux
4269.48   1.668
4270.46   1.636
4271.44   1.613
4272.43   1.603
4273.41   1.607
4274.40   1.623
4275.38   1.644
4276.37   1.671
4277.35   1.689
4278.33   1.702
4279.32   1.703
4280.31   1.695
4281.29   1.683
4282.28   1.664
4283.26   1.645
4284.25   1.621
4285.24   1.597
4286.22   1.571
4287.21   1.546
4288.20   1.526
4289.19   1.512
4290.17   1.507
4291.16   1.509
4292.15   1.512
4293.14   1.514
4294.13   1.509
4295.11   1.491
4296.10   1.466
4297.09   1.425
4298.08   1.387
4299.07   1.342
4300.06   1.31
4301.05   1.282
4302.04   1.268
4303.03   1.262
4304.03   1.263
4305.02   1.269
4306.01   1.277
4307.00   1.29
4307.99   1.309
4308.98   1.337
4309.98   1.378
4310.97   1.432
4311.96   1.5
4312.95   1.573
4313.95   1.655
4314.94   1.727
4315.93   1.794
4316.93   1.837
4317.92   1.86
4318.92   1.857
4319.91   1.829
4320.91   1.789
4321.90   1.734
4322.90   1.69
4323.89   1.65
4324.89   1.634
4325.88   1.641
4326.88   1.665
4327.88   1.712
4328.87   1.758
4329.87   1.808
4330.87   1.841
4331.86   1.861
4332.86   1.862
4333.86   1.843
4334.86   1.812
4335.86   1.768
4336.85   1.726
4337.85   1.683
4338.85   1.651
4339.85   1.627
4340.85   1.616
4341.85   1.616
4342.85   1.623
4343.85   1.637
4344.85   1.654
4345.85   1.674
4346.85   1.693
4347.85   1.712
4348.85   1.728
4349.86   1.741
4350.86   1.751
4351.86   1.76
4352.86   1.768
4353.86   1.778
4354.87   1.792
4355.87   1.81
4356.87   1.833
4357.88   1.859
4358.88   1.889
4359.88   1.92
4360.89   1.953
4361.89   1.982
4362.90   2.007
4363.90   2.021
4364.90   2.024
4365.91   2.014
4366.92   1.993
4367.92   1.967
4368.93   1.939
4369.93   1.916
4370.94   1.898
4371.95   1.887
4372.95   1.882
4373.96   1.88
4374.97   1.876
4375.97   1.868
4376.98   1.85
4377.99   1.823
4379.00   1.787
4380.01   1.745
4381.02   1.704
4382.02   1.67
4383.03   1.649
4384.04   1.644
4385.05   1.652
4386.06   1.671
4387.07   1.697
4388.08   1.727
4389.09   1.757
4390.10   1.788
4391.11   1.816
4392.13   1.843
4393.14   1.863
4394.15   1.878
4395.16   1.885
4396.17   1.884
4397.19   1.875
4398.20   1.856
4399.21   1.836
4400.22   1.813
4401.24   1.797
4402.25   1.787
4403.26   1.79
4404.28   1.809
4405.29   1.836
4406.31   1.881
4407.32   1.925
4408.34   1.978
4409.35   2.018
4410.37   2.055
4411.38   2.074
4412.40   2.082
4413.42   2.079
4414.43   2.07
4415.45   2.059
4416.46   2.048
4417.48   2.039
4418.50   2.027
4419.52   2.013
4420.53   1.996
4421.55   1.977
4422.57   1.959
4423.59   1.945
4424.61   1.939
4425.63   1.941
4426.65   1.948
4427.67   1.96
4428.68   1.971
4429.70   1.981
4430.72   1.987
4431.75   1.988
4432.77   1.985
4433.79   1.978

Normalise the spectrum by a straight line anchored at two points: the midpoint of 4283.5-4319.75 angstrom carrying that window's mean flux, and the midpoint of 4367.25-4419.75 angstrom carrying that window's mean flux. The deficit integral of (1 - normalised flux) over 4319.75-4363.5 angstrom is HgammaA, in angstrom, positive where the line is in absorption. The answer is -2.7 angstrom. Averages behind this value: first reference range 1.49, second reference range 1.87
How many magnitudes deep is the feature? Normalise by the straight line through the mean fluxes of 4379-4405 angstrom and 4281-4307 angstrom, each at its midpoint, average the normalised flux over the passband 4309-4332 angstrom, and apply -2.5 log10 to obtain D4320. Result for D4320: -0.10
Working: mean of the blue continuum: 1.45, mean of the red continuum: 1.78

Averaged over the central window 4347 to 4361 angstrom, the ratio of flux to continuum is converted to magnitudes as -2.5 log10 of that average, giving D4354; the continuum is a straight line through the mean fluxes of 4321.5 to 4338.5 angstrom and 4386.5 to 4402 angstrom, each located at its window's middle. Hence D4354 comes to -0.02 mag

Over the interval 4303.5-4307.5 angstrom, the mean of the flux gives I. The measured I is 1.27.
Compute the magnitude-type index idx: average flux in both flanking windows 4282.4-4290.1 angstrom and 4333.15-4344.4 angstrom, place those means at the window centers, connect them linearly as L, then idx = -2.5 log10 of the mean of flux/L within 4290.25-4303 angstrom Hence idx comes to 0.13 mag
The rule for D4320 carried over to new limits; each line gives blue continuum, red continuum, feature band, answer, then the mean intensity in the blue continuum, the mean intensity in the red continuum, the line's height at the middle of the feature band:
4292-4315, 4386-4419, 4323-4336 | -0.148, 1.4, 1.9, 1.53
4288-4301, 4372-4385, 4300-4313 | 0.130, 1.46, 1.78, 1.5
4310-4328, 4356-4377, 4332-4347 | 0.055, 1.69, 1.93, 1.79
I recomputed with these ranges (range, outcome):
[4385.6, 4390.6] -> 1.73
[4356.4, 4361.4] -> 1.89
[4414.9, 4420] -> 2.04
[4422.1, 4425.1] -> 1.95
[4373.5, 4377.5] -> 1.87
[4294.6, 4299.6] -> 1.42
